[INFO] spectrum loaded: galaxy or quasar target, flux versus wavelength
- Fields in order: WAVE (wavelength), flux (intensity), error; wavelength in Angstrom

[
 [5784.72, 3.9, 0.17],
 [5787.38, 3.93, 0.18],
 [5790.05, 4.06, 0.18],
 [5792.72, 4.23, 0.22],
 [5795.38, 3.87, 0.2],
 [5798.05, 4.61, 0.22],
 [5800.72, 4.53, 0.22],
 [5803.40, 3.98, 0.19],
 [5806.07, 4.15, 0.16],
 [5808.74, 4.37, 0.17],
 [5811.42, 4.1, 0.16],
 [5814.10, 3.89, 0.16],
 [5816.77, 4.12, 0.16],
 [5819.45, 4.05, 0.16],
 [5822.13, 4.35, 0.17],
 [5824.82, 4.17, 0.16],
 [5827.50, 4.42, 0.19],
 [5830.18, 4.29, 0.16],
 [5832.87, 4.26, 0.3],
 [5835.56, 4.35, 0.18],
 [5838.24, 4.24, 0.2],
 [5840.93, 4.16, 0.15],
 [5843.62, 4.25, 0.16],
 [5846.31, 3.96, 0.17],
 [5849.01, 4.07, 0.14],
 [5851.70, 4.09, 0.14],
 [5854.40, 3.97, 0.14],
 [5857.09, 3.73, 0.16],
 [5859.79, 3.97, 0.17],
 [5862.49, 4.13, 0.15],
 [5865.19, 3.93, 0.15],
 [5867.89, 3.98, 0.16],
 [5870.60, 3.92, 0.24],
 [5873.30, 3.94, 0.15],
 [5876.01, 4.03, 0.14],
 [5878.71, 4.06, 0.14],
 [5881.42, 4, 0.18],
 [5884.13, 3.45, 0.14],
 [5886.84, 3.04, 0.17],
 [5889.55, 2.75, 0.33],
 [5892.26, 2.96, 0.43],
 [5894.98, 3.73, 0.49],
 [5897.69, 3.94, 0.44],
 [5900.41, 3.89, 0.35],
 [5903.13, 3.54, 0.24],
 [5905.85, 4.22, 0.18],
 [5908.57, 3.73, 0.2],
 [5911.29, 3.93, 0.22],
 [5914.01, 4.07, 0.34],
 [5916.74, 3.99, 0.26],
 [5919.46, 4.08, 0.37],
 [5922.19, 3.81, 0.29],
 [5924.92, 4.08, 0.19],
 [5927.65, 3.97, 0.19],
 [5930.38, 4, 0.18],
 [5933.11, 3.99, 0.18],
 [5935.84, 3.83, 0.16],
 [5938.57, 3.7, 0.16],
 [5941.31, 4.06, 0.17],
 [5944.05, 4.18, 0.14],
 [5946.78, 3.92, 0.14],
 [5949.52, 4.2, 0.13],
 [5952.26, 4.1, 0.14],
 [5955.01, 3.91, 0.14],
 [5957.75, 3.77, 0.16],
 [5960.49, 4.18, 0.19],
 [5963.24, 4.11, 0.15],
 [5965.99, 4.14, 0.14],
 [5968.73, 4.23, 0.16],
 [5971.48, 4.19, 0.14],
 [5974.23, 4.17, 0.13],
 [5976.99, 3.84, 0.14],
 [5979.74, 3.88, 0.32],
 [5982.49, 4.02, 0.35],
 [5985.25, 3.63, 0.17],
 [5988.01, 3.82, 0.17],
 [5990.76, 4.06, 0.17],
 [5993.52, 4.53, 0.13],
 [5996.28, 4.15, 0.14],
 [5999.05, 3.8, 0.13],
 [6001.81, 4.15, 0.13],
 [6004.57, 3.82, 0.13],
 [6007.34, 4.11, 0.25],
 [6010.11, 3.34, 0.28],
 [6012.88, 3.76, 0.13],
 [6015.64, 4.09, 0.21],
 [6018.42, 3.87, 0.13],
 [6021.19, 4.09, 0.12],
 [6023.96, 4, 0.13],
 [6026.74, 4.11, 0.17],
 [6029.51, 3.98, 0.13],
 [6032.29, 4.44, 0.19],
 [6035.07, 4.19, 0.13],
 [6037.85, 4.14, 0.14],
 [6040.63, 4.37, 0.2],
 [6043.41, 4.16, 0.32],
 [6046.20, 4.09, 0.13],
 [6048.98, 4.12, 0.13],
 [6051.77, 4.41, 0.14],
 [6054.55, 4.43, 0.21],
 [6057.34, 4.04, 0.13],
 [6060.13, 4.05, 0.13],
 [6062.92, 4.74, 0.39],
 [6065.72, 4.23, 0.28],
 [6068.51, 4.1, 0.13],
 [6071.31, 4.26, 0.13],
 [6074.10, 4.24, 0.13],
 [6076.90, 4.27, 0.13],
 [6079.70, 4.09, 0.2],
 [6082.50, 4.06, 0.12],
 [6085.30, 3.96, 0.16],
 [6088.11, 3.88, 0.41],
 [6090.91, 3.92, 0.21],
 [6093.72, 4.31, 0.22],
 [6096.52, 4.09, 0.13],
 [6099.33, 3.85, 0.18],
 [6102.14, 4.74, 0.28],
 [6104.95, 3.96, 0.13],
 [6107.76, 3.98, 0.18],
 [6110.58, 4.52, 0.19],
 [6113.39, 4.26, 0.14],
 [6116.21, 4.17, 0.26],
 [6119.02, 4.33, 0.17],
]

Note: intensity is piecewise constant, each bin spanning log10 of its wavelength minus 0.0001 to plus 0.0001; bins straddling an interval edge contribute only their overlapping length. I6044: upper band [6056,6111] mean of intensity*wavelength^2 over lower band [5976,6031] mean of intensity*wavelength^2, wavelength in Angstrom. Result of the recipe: 1.1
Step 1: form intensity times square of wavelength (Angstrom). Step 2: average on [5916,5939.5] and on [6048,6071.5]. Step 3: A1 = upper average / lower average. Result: 1.1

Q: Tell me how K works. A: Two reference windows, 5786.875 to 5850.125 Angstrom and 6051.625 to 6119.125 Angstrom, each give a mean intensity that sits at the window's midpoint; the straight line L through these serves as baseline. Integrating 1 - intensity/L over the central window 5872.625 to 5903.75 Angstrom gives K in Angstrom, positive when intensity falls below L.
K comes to 4.3 Angstrom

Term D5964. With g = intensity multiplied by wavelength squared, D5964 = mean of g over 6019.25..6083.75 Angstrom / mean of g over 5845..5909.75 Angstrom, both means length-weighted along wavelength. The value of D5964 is 1.17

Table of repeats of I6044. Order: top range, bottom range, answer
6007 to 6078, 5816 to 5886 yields 1.09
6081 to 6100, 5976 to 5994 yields 1.05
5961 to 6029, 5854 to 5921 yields 1.09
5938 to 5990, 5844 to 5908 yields 1.09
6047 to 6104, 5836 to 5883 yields 1.12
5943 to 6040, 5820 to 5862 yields 1.02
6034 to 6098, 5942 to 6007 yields 1.07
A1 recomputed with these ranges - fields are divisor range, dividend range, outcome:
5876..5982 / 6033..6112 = 1.13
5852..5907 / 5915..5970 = 1.09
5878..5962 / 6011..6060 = 1.12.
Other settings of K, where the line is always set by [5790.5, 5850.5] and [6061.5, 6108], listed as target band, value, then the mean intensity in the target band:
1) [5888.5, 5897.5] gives 2.0 Angstrom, 3.26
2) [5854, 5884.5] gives 1.8 Angstrom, 3.94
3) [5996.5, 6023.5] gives 1.7 Angstrom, 3.91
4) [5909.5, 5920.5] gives 0.5 Angstrom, 4.01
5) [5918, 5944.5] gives 1.4 Angstrom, 3.96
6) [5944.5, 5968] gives 0.7 Angstrom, 4.05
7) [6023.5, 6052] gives -0.1 Angstrom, 4.18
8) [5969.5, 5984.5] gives 0.6 Angstrom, 4.01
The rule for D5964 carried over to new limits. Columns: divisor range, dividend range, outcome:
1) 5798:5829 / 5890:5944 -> 0.95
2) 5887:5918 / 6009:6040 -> 1.14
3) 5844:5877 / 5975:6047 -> 1.06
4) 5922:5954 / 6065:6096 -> 1.08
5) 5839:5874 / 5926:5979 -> 1.04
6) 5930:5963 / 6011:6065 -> 1.07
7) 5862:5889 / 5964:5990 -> 1.09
